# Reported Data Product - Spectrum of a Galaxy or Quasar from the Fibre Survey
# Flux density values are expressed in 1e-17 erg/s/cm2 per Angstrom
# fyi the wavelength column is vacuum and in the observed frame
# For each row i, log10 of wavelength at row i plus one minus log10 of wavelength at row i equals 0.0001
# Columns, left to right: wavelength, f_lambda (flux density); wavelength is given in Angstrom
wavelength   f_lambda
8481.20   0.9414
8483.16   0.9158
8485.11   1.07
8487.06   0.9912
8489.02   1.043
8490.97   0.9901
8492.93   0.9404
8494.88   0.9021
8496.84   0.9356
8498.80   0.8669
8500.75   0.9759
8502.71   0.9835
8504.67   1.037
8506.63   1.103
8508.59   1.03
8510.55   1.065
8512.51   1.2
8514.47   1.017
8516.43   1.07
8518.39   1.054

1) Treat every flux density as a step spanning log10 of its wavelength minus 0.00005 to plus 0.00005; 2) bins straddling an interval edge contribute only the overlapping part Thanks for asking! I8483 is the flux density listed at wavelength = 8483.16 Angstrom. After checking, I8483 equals 0.9158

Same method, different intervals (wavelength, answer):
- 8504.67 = 1.037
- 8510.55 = 1.065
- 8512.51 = 1.2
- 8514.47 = 1.017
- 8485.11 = 1.07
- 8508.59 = 1.03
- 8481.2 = 0.9414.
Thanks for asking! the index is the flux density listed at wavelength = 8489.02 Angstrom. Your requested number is 1.043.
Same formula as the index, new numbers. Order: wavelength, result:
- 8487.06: 0.9912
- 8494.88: 0.9021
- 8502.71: 0.9835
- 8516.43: 1.07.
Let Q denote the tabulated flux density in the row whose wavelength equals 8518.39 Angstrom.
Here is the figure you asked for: 1.054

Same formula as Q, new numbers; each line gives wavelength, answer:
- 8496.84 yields 0.9356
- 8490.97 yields 0.9901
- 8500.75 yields 0.9759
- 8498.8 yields 0.8669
